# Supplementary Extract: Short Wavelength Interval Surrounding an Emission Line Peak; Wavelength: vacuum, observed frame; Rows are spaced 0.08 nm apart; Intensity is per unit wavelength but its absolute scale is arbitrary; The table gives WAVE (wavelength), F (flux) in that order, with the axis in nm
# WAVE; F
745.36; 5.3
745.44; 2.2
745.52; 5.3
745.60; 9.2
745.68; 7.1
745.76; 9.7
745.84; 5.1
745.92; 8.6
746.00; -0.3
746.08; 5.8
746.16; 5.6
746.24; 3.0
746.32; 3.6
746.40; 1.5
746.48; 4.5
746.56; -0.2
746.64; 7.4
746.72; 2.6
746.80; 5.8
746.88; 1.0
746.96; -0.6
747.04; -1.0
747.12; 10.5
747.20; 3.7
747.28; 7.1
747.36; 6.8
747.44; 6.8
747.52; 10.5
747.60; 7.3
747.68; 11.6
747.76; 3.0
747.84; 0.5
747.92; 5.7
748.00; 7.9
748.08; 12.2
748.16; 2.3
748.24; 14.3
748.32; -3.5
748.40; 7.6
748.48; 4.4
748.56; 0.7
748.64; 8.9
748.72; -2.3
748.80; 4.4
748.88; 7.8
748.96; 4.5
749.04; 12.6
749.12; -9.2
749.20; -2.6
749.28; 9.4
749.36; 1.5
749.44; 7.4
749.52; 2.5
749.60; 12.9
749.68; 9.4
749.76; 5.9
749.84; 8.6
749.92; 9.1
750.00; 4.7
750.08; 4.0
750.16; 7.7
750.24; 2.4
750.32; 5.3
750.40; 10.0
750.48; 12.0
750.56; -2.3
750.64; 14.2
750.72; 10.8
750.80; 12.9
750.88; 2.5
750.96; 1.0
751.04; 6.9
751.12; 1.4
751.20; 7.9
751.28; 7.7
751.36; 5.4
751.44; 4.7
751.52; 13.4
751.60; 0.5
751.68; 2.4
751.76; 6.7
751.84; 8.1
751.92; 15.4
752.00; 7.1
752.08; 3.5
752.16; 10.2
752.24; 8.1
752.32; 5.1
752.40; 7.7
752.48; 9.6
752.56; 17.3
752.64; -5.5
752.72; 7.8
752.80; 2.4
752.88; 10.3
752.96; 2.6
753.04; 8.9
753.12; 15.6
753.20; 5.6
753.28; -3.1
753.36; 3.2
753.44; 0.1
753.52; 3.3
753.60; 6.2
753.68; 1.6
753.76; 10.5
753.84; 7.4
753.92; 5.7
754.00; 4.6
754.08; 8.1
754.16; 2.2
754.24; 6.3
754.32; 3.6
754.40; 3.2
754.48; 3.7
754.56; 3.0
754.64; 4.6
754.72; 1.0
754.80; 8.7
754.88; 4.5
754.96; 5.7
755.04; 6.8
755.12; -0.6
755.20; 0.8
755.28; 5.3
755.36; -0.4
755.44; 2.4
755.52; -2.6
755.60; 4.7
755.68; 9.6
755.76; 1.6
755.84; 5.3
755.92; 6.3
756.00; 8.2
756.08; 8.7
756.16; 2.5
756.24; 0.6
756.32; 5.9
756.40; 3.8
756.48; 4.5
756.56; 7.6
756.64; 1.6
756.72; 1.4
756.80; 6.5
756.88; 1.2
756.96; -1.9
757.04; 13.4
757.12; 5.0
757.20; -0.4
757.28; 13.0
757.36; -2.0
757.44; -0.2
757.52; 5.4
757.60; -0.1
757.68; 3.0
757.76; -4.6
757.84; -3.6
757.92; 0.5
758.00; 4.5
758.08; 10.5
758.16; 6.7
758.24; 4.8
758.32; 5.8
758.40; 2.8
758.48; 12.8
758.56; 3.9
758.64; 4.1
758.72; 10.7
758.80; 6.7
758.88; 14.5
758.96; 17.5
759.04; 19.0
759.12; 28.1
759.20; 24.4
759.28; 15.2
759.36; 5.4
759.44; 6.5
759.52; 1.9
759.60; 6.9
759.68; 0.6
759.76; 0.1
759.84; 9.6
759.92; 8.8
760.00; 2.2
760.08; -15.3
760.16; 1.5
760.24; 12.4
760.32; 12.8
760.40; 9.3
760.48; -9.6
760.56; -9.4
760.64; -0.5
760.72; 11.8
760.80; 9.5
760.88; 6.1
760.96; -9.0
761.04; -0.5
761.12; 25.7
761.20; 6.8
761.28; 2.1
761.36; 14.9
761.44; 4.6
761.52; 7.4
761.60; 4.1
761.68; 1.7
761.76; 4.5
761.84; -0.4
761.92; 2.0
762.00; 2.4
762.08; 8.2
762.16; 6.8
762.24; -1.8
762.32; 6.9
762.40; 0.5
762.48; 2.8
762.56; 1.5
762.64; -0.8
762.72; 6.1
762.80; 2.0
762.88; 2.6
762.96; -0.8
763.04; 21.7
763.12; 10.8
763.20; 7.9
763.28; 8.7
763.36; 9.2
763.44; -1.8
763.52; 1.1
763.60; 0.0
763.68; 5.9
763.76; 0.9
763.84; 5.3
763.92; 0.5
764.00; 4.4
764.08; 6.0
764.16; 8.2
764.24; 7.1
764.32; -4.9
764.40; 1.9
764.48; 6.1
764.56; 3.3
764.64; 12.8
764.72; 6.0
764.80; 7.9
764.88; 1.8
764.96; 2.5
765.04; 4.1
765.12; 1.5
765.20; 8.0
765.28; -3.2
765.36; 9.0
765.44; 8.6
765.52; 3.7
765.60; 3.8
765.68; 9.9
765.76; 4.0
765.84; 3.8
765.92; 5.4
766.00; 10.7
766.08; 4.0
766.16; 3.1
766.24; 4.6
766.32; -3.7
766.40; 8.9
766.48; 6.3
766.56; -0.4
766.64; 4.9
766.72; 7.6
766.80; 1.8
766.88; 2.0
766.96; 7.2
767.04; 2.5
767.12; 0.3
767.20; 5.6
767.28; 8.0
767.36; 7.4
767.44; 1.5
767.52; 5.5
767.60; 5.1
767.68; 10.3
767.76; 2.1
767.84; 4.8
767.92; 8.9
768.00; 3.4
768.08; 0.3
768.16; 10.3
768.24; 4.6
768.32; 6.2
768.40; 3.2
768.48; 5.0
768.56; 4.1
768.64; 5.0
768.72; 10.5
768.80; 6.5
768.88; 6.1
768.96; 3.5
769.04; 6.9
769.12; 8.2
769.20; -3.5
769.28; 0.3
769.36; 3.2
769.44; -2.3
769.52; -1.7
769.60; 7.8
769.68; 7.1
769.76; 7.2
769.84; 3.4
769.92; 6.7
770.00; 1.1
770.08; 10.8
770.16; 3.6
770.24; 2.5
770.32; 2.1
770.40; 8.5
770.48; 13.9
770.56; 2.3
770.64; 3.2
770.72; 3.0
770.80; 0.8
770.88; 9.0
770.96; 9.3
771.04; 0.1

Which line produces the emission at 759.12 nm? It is H-gamma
